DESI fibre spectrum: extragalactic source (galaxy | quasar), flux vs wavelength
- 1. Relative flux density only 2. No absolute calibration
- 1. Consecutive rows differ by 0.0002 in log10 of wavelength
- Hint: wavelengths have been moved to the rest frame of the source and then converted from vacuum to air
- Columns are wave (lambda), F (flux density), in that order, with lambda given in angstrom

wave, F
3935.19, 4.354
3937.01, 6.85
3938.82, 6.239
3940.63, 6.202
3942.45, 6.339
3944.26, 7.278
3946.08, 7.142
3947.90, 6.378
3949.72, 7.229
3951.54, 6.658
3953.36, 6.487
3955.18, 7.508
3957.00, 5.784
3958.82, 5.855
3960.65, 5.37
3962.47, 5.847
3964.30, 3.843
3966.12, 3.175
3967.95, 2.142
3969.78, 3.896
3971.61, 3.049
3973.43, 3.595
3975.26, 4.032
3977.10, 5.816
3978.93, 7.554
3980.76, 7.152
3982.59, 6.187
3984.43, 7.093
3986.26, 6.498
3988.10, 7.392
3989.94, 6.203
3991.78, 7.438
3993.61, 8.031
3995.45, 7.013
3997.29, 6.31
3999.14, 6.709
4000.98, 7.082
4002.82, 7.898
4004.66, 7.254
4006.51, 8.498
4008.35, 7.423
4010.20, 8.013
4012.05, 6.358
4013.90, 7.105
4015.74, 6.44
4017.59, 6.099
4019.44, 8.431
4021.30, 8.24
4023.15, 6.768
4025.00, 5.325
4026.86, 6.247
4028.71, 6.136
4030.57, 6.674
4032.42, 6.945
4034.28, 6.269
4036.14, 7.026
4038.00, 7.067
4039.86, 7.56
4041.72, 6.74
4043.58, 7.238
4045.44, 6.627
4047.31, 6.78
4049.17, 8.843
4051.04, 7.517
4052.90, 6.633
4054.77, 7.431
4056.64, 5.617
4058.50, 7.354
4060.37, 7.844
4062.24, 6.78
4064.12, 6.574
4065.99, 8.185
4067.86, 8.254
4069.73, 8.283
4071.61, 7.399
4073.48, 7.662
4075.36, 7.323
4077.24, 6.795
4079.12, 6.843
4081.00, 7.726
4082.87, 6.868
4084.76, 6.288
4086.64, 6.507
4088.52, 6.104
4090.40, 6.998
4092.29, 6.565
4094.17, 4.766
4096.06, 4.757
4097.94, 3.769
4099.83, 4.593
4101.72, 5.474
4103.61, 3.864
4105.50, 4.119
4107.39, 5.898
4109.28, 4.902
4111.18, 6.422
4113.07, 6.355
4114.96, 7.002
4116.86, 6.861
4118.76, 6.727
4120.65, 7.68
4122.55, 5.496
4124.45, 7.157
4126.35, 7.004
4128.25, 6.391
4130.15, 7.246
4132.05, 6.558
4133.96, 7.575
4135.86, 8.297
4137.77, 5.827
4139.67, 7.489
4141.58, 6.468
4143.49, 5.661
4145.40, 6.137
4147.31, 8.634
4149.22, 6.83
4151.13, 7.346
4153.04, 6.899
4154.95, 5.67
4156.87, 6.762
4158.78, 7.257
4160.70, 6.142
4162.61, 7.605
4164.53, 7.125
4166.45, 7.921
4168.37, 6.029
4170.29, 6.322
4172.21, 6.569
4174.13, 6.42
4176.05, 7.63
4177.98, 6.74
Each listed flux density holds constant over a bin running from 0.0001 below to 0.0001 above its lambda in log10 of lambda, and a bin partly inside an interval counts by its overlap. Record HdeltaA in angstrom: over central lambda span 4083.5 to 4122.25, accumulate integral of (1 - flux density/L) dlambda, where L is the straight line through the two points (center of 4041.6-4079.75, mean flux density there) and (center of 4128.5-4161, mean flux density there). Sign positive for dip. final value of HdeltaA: 7.1 angstrom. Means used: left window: 7.29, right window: 6.87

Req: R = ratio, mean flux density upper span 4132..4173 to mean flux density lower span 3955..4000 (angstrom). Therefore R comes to 1.2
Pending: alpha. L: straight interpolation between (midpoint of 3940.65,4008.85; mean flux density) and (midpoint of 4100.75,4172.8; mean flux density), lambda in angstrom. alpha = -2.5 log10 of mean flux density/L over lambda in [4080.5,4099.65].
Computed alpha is 0.09 mag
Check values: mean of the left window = 6.19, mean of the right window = 6.57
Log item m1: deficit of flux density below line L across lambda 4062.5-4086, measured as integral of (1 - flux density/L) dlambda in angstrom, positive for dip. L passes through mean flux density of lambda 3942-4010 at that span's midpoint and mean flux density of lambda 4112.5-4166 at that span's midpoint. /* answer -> -2.52 angstrom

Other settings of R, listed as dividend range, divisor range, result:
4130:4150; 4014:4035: 1.04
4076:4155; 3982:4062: 0.90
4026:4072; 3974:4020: 1.03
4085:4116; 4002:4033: 0.78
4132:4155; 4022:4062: 1.01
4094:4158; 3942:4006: 1.03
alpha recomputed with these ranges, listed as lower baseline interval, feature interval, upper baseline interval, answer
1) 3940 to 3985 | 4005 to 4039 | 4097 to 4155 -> -0.18 mag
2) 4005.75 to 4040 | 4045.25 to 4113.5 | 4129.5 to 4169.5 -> 0.07 mag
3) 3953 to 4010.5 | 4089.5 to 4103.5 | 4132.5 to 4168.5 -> 0.27 mag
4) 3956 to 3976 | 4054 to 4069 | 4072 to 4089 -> -0.12 mag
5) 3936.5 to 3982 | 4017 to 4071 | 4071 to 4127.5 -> -0.19 mag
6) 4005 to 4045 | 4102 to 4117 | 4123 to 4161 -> 0.22 mag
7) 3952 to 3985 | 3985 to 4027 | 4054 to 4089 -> -0.19 mag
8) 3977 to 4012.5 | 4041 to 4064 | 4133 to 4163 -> -0.01 mag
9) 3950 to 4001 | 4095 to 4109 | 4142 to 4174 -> 0.36 mag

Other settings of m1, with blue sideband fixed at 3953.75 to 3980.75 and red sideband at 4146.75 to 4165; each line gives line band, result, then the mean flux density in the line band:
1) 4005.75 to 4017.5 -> -3.9 angstrom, 7.21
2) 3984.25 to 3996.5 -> -4.5 angstrom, 7.09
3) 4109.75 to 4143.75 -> -0.6 angstrom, 6.79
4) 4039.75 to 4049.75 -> -2.5 angstrom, 7.22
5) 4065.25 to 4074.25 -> -2.8 angstrom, 7.96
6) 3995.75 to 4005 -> -3.0 angstrom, 7.04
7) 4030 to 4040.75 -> -2.4 angstrom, 6.93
